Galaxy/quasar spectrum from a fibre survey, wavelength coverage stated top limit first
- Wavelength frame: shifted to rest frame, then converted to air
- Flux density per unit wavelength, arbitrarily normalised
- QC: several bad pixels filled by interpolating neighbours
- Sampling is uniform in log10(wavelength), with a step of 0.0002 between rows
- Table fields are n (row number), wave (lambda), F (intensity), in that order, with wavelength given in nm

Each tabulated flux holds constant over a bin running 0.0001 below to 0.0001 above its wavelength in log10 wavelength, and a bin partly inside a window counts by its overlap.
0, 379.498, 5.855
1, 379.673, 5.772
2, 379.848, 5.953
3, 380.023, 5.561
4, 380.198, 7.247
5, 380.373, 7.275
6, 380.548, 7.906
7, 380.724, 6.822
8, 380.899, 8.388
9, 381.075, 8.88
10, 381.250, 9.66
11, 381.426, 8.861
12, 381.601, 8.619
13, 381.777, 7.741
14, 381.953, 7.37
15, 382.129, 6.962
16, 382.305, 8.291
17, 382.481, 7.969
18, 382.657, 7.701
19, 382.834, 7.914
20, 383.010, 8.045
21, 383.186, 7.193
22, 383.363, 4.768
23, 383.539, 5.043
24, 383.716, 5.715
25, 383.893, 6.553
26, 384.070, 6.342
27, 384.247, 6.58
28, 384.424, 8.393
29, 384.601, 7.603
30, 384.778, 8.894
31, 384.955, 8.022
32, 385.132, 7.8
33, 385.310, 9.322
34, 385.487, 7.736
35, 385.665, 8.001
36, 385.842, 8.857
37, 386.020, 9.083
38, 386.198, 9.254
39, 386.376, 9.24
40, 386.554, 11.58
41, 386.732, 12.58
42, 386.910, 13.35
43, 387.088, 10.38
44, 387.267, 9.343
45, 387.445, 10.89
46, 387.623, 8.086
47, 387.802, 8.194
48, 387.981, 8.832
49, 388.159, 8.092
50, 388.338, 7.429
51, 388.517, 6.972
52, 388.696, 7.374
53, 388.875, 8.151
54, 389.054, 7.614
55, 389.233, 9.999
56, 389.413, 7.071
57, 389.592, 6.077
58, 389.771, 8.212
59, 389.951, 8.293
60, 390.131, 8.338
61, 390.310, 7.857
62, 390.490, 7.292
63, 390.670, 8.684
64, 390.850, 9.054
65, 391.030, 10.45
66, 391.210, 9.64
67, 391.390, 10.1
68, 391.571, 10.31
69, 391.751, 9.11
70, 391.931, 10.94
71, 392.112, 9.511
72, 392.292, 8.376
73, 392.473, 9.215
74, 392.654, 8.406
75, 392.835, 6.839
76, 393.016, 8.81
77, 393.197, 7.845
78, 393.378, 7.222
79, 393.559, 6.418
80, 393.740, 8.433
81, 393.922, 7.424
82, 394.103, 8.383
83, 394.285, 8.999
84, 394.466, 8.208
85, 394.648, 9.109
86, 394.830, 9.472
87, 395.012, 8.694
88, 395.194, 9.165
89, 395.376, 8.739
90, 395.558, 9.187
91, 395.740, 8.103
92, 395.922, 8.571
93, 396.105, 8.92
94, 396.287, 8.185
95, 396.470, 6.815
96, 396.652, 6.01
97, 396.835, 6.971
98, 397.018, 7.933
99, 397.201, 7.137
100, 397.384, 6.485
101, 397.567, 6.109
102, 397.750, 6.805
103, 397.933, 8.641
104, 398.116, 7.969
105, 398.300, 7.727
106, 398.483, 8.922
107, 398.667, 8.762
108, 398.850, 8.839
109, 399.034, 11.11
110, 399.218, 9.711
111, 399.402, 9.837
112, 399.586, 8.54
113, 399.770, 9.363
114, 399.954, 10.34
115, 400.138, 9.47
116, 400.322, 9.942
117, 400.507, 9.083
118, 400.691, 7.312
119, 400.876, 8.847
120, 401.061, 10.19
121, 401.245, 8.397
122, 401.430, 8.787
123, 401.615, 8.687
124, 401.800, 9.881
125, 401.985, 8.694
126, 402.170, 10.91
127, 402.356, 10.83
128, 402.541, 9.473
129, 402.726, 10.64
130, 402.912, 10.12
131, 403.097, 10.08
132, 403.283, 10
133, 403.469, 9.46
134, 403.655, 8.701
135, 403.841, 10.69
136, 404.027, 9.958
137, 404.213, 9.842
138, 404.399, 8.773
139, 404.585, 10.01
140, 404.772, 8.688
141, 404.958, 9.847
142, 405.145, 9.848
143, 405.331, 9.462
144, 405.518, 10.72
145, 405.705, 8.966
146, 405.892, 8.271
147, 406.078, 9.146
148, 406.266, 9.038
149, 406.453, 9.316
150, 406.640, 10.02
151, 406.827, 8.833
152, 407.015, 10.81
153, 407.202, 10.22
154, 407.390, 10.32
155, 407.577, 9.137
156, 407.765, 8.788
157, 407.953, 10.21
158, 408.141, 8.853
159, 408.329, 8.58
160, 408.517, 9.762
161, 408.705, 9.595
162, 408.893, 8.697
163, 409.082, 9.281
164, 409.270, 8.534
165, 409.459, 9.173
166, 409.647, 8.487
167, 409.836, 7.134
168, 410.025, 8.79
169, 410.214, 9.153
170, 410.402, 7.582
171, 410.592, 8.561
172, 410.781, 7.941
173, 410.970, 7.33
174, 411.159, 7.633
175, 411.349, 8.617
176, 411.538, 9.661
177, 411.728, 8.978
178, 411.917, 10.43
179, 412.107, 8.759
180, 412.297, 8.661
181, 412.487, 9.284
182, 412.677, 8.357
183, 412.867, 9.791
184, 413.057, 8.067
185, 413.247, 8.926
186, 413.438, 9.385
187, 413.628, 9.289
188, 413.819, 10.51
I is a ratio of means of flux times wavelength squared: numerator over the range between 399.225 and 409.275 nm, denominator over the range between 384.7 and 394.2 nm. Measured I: 1.17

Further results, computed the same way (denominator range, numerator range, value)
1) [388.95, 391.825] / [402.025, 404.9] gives 1.22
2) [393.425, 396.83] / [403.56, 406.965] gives 1.21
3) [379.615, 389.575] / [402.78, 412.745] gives 1.28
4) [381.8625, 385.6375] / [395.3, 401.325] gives 1.24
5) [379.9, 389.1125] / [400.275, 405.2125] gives 1.28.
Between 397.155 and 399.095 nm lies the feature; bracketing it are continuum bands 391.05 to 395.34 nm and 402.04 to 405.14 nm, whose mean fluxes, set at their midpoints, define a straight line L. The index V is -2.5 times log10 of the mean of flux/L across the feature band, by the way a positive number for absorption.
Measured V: 0.16 mag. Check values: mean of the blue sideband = 8.75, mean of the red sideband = 9.86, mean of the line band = 8.02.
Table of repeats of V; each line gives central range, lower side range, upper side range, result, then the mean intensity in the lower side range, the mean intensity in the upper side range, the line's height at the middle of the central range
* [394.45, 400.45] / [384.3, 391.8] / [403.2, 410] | 0.076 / 8.83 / 9.36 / 9.1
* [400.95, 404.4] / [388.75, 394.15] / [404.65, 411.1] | -0.096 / 8.46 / 9.08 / 8.89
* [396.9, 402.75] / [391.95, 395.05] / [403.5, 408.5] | 0.007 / 8.37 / 9.51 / 8.94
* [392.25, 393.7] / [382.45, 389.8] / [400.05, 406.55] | 0.111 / 8.25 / 9.49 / 8.74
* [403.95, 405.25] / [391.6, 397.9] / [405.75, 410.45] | -0.082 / 8.16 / 9.12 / 8.87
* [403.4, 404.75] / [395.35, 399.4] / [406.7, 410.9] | -0.113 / 8.1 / 9.02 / 8.64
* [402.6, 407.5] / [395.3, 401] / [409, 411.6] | -0.153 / 8.41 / 8.4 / 8.41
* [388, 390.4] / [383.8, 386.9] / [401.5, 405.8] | 0.140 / 8.7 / 9.74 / 8.92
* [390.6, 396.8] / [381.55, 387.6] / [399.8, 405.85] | 0.041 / 8.33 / 9.57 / 8.95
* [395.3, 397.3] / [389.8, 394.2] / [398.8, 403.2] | 0.154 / 8.62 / 9.55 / 9.06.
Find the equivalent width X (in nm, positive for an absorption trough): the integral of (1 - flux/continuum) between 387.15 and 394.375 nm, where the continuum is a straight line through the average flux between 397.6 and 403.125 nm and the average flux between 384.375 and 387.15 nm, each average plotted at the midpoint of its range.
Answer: 0.67 nm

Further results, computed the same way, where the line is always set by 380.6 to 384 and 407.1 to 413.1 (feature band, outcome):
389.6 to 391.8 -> -0.25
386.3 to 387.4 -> -0.48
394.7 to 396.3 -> -0.13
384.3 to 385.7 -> -0.10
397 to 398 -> 0.14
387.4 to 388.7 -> -0.07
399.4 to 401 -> -0.15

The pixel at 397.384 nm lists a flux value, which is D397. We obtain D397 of 6.485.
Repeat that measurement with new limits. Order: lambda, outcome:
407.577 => 9.137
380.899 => 8.388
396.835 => 6.971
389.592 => 6.077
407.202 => 10.22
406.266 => 9.038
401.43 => 8.787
